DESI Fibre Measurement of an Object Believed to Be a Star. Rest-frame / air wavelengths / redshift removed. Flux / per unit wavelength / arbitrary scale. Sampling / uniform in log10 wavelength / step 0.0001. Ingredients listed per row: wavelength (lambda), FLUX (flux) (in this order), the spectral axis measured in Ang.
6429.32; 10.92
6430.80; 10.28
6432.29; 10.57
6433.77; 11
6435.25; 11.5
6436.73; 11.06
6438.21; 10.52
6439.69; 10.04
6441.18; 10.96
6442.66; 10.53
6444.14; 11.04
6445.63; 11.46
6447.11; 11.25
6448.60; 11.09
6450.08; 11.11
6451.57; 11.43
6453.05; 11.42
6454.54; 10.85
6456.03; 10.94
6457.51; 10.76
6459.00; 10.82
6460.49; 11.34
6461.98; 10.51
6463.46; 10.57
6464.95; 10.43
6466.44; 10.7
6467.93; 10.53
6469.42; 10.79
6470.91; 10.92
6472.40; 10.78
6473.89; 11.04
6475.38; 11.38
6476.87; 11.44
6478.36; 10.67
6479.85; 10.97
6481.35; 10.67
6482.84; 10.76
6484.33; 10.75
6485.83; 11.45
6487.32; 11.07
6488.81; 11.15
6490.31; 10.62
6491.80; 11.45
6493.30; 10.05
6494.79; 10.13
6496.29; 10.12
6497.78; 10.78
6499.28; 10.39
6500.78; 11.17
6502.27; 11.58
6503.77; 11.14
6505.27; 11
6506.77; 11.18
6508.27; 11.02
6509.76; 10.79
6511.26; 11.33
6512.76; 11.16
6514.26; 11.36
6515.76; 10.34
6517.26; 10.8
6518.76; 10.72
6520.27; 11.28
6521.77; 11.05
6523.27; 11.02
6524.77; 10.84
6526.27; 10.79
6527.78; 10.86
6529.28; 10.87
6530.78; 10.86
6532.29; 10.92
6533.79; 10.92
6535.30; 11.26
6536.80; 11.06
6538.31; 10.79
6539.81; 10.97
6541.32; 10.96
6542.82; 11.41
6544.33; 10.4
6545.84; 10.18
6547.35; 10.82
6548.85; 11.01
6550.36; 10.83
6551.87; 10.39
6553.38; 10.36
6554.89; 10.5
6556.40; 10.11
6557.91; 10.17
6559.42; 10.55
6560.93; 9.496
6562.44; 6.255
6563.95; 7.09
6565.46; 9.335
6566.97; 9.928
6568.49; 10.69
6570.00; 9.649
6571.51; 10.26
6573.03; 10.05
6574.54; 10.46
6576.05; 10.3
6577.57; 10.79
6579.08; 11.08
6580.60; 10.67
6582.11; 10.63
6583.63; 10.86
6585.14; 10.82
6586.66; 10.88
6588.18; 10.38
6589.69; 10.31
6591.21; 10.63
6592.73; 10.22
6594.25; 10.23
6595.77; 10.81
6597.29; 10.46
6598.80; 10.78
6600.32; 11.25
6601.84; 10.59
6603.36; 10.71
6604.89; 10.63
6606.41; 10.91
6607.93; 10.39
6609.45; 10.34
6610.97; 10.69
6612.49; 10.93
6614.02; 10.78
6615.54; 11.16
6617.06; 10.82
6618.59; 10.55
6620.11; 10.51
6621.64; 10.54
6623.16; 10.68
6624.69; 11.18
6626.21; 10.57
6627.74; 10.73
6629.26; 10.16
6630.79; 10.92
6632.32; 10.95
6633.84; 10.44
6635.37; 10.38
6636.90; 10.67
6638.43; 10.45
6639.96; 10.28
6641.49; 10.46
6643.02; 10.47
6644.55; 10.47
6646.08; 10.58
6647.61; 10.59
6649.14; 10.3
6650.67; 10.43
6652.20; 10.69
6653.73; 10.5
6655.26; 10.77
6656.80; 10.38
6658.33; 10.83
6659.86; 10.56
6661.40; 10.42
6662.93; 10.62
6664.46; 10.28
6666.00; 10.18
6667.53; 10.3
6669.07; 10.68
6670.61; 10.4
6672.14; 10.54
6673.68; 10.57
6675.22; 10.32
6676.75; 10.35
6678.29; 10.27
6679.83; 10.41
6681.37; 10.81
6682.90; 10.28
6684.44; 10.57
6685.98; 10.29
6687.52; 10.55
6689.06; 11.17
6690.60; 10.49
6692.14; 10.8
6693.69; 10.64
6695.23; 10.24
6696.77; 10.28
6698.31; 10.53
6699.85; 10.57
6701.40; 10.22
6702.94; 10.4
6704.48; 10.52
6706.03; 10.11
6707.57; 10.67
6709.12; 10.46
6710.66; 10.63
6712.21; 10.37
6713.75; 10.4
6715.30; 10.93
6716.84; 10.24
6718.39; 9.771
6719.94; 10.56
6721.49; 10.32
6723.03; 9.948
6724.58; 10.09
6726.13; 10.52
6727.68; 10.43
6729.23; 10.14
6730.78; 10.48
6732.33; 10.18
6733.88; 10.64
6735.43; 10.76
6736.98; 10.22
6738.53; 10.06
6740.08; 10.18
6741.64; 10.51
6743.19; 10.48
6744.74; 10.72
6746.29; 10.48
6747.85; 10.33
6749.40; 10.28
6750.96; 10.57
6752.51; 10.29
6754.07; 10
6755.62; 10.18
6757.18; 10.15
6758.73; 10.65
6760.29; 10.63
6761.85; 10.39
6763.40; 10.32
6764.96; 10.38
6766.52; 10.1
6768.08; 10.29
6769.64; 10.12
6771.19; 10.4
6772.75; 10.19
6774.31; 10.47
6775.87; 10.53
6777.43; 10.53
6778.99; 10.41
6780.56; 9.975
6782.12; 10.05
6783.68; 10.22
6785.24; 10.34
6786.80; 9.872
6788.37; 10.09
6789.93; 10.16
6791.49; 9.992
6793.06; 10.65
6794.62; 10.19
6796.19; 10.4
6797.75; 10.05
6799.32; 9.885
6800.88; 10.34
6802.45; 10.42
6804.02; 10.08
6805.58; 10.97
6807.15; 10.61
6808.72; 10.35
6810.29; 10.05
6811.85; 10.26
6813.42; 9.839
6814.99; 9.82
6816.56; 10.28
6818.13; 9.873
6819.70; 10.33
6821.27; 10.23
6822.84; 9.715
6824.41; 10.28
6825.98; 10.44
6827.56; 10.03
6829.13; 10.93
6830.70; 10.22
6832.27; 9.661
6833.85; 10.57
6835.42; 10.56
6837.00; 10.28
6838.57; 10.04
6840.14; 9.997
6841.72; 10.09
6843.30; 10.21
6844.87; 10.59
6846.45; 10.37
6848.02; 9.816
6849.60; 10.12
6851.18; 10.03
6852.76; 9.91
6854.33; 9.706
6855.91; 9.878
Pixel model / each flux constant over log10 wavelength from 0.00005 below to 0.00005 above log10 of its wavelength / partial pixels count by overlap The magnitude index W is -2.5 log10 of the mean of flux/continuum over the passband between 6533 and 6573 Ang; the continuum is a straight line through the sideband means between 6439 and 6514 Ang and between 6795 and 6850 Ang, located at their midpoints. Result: 0.058 mag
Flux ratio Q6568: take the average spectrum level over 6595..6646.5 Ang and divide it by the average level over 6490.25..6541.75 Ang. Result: 0.98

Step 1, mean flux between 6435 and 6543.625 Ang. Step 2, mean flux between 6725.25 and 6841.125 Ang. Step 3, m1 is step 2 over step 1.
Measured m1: 0.9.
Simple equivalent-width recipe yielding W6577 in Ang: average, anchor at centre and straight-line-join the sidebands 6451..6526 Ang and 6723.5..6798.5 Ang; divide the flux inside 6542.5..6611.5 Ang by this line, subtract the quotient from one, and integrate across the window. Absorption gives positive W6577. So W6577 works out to 2.5 Ang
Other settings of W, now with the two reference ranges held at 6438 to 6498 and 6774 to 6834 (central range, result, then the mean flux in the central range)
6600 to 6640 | -0.010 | 10.7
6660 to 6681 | 0.006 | 10.4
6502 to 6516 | -0.031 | 11.1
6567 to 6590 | 0.015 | 10.5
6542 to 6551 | -0.006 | 10.8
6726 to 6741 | 0.001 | 10.4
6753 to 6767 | 0.000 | 10.3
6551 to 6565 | 0.135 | 9.44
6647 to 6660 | -0.006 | 10.6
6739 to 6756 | -0.003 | 10.4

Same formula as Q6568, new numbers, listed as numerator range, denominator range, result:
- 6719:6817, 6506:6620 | 0.97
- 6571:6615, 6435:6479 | 0.97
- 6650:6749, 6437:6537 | 0.96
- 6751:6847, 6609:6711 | 0.97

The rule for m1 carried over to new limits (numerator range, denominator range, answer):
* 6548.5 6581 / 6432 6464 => 0.91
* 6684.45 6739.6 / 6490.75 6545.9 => 0.96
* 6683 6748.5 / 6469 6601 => 0.98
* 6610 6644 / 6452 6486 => 0.98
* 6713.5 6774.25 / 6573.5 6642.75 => 0.97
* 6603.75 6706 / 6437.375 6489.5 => 0.97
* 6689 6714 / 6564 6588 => 1.02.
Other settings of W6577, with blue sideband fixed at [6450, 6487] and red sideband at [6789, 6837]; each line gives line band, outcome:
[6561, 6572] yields 1.7 Ang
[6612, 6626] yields -0.2 Ang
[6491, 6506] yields 0.1 Ang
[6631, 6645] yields 0.1 Ang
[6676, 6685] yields 0.0 Ang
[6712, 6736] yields 0.1 Ang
